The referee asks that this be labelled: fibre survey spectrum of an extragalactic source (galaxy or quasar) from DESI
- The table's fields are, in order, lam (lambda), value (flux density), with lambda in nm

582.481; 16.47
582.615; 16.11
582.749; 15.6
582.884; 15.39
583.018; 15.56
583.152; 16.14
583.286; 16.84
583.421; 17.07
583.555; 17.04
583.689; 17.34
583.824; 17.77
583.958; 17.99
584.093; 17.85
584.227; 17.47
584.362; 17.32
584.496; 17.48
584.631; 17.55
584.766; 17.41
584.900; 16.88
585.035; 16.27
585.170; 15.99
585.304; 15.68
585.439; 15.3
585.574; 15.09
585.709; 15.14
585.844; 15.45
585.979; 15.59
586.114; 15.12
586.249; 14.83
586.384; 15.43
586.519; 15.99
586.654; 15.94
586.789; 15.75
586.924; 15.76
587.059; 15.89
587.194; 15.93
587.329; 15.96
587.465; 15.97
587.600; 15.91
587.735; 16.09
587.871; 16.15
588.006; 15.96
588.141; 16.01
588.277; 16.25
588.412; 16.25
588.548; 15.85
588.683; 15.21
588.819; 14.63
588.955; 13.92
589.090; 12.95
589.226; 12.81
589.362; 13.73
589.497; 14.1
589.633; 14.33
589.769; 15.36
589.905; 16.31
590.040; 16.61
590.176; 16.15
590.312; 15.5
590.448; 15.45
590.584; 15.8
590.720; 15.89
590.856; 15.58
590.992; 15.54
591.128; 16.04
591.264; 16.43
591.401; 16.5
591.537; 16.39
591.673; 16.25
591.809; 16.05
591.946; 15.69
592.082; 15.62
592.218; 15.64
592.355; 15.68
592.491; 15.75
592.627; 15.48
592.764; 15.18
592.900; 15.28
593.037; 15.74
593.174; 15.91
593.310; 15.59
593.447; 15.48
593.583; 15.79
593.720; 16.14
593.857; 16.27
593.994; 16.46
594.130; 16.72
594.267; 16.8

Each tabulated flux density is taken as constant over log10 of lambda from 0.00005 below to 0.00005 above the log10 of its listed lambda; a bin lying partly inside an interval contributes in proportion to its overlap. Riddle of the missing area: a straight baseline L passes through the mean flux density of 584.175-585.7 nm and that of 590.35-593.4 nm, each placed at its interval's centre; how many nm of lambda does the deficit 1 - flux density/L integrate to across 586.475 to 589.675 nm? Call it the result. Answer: 0.17 nm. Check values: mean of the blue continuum 16.5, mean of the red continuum 15.8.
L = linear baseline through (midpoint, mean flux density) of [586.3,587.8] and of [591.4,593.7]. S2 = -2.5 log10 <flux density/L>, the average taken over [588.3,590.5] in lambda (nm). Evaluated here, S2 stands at 0.06 mag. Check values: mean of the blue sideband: 15.9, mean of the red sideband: 15.8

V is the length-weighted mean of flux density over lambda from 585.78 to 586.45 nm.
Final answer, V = 15.3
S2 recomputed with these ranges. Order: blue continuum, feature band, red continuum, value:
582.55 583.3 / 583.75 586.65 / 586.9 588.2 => -0.028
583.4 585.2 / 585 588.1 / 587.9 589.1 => 0.036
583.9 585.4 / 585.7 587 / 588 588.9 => 0.062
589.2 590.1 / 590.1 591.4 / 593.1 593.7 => -0.053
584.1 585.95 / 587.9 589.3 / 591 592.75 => 0.080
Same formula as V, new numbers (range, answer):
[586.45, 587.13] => 15.9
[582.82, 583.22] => 15.7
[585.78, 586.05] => 15.5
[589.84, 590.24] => 16.4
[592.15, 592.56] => 15.7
